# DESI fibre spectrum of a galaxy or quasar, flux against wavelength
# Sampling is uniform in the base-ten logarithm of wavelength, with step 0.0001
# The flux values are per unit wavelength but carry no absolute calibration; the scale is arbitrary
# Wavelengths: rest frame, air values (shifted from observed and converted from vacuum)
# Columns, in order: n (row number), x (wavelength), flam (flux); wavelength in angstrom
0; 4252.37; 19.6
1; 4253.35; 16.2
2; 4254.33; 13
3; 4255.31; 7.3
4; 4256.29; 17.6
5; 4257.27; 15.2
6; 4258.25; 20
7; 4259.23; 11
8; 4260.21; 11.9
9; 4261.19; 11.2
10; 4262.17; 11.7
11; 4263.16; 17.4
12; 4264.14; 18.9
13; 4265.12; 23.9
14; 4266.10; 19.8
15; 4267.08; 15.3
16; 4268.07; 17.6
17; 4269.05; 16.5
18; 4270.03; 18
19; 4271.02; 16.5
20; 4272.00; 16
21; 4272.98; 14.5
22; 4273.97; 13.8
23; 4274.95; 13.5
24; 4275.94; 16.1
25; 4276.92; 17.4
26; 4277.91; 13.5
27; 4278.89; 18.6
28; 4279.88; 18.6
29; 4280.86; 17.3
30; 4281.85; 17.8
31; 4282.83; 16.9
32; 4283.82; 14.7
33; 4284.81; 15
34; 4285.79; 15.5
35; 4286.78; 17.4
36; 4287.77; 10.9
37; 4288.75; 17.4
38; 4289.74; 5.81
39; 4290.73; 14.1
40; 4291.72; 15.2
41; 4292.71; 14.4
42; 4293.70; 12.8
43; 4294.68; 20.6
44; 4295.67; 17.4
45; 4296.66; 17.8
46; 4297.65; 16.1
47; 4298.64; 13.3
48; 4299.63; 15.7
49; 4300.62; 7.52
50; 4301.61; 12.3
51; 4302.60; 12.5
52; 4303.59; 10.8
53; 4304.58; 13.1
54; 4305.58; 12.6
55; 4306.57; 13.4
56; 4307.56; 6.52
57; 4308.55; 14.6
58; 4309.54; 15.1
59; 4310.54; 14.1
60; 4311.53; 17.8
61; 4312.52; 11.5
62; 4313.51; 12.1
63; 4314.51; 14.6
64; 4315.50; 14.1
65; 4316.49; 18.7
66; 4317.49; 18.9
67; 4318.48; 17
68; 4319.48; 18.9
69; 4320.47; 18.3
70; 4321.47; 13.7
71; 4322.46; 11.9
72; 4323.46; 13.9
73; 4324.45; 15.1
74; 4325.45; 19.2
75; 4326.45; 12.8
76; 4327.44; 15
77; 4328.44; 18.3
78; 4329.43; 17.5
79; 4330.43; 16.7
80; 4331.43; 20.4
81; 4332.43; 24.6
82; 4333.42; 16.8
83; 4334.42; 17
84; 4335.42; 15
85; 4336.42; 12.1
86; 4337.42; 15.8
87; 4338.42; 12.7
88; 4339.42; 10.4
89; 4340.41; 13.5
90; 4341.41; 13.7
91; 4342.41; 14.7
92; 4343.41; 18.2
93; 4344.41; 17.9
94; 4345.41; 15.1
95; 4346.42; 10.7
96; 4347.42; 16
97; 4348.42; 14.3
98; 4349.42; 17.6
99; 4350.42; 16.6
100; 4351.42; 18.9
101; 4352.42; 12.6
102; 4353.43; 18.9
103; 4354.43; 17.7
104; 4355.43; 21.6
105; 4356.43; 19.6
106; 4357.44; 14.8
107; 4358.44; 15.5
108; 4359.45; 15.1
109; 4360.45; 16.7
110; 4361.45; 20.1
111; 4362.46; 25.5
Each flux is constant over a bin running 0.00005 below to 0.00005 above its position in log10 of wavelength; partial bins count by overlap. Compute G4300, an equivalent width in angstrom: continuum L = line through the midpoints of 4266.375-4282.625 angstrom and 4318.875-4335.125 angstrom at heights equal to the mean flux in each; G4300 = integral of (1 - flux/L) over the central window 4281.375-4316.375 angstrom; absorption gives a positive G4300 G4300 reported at 5.3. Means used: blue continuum 16.4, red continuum 16.9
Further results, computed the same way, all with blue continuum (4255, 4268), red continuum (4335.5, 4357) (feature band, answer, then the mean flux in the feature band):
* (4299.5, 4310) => 2.4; 12.1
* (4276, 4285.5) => -0.6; 16.6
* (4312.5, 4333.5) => -1.1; 16.5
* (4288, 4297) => 0.4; 14.9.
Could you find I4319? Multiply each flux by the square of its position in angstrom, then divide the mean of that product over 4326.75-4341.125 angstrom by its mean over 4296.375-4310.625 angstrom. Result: 1.3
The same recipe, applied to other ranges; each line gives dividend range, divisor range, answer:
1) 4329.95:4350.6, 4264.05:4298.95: 1.00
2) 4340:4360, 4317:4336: 0.97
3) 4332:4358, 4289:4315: 1.20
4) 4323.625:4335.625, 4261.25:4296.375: 1.11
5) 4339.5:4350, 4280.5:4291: 1.04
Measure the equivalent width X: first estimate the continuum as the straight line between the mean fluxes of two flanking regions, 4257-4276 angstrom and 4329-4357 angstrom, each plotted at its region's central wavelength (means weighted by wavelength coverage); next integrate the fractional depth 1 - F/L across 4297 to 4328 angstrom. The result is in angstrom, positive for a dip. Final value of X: 3.6 angstrom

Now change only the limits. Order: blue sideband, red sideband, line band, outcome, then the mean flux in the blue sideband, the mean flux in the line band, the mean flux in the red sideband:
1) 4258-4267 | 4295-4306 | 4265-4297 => -2.3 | 16.1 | 16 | 13.7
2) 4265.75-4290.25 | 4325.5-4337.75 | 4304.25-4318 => 2.0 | 15.7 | 14.1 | 16.9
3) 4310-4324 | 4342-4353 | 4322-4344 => -0.2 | 15.4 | 15.7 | 15.7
